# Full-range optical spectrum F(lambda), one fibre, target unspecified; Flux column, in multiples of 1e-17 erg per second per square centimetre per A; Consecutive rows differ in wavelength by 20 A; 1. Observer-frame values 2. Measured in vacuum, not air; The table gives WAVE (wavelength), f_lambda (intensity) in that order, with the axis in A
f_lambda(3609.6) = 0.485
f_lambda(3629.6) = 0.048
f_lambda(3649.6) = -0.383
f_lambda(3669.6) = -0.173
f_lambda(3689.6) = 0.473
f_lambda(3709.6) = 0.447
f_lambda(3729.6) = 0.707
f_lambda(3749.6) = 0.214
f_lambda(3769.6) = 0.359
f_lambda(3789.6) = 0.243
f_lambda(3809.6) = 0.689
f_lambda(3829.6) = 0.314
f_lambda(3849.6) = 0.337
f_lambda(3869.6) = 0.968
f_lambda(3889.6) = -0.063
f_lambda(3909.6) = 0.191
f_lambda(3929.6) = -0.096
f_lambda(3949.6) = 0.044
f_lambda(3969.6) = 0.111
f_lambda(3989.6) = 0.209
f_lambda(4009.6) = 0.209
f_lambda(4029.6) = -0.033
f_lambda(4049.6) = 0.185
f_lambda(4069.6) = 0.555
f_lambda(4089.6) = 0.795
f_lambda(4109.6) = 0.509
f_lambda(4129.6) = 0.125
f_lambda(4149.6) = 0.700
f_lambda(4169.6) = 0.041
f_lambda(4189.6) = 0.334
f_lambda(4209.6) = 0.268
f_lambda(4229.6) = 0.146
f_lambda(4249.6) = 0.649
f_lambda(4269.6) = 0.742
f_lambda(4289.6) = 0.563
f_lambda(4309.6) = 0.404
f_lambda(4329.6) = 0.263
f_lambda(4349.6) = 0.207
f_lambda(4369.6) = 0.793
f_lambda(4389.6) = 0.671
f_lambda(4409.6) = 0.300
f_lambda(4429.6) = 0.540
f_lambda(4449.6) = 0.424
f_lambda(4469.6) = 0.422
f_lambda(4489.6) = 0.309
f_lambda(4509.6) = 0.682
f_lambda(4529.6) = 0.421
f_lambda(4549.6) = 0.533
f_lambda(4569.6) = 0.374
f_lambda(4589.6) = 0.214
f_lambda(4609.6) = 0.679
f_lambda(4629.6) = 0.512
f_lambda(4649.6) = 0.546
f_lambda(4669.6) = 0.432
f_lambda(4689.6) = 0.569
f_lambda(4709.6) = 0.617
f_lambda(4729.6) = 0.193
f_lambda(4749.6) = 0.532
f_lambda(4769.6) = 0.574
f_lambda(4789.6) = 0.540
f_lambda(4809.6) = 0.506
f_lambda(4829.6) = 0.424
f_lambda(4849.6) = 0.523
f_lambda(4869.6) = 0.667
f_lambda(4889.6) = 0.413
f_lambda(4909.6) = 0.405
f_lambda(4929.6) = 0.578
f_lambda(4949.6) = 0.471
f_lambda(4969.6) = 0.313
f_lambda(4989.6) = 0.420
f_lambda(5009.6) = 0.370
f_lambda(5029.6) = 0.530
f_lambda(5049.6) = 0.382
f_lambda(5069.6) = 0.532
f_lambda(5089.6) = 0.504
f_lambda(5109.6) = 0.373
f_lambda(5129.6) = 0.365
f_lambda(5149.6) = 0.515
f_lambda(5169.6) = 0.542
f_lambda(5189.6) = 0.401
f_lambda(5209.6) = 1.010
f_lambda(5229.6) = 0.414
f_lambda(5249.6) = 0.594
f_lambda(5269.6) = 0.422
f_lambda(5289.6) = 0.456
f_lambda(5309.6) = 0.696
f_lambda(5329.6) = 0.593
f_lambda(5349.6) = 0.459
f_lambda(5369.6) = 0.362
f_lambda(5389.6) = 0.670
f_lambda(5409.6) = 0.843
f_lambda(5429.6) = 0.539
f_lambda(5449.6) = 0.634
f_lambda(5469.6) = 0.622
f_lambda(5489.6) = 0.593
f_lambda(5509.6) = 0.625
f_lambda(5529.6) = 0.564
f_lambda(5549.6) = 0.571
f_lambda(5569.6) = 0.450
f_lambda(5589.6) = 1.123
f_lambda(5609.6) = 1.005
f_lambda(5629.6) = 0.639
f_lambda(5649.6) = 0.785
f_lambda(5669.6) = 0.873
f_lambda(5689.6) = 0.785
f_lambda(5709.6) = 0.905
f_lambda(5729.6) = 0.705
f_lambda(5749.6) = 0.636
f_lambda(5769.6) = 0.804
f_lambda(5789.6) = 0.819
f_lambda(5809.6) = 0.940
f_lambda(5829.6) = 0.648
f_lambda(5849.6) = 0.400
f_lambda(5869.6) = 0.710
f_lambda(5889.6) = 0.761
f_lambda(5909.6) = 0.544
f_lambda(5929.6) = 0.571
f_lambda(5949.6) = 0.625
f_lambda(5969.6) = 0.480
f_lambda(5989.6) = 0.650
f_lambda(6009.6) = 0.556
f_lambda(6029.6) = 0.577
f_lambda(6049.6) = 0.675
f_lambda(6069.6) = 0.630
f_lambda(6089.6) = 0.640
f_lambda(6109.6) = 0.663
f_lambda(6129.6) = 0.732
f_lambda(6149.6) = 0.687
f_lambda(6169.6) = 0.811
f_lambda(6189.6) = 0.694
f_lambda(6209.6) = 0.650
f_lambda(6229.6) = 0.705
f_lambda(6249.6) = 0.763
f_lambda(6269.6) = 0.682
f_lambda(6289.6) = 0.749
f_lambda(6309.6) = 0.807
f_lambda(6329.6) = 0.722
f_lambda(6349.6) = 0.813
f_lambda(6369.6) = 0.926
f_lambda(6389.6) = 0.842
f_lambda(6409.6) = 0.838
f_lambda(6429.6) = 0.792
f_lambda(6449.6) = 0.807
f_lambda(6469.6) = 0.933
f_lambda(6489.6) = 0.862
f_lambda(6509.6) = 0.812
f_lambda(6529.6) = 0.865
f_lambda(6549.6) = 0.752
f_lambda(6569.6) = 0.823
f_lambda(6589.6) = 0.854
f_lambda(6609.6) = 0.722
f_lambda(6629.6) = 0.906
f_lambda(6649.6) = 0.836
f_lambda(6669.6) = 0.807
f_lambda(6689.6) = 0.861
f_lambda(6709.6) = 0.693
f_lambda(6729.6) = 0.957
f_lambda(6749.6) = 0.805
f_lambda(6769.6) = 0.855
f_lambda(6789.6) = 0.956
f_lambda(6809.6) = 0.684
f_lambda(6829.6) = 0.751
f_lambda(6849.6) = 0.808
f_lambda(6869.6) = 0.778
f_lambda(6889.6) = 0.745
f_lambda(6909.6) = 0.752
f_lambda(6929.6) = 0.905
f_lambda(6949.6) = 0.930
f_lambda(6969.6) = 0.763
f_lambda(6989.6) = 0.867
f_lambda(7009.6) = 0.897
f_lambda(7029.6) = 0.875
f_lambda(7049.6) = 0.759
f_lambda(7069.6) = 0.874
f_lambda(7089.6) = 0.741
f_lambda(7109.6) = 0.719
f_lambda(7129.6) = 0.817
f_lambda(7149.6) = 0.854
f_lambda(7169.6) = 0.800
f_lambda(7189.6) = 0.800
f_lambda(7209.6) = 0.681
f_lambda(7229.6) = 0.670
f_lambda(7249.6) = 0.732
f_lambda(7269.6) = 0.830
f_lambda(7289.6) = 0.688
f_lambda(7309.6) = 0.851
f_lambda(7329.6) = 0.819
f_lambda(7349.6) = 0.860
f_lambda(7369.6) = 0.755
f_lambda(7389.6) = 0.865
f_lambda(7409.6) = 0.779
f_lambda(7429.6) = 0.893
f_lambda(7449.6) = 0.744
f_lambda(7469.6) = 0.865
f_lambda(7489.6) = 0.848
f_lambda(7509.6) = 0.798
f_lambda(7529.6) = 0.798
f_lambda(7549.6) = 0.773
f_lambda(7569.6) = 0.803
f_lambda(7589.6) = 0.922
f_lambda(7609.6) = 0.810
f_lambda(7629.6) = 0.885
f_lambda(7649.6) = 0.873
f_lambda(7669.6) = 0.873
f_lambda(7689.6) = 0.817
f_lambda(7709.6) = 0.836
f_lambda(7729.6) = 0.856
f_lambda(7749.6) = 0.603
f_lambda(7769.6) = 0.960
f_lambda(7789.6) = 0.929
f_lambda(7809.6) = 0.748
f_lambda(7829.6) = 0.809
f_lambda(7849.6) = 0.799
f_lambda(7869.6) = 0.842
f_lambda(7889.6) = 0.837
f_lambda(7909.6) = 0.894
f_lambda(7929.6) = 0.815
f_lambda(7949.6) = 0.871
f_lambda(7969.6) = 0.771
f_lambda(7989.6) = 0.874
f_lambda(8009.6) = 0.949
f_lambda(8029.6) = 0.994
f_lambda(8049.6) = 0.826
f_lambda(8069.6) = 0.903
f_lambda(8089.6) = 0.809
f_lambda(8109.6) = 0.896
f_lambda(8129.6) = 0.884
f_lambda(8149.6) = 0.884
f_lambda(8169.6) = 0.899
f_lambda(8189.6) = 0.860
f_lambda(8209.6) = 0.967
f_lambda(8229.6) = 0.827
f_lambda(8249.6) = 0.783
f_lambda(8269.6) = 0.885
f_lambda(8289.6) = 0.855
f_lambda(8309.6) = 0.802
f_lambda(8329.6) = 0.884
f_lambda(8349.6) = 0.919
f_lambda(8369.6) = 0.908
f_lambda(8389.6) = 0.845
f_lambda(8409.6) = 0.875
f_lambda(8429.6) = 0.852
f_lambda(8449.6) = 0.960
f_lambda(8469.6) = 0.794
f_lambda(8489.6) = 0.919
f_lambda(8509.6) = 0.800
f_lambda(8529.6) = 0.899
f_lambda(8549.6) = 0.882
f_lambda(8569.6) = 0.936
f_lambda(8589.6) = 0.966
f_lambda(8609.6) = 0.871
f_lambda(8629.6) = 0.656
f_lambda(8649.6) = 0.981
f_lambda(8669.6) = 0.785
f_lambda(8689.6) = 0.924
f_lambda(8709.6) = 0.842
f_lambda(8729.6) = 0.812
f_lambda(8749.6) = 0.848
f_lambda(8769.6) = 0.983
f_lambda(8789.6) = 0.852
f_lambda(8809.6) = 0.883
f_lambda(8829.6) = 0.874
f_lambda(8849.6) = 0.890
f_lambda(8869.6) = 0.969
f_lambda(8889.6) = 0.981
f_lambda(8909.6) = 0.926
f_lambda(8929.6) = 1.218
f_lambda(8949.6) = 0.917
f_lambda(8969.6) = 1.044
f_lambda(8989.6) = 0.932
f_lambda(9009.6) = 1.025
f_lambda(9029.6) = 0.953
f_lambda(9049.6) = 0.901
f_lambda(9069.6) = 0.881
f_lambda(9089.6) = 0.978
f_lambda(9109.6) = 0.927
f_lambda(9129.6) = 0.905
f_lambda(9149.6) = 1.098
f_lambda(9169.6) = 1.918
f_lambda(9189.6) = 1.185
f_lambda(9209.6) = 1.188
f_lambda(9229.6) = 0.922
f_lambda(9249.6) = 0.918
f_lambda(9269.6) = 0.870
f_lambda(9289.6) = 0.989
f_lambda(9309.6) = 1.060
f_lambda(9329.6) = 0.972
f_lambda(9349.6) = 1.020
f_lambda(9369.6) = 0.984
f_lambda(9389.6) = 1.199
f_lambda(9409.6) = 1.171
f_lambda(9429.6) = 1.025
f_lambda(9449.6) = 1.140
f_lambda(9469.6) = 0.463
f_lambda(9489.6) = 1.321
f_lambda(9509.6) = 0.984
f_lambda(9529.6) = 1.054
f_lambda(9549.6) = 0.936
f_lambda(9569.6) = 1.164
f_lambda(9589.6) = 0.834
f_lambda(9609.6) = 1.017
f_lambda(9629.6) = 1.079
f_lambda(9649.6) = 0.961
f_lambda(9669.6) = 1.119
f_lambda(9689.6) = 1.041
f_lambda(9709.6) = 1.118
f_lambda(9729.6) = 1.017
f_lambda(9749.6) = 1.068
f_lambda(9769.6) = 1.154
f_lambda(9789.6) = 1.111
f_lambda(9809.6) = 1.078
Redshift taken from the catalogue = 0.398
